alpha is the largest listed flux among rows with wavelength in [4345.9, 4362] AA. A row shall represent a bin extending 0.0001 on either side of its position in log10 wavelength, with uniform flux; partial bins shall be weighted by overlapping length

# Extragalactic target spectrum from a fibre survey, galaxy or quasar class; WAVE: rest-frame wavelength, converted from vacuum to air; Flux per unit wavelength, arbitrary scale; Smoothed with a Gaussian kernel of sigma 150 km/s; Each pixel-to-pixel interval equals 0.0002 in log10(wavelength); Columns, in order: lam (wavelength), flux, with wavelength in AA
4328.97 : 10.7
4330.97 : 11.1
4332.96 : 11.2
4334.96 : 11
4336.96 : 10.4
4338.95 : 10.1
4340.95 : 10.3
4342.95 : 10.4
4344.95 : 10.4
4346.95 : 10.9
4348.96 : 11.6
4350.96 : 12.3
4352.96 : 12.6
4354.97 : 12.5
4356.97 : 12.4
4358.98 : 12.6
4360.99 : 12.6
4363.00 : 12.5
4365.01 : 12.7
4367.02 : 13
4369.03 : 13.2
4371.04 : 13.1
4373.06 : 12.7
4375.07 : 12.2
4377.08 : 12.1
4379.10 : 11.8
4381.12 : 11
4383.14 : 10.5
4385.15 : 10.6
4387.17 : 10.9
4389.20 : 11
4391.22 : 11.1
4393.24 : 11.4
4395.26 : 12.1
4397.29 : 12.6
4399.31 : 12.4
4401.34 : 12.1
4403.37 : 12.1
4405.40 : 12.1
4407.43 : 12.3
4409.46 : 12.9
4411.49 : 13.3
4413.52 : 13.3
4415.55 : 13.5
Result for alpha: 12.6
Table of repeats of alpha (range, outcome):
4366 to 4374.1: 13.2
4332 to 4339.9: 11.2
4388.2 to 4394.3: 11.4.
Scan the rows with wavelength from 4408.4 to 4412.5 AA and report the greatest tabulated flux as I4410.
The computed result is 13.3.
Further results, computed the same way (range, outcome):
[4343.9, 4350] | 11.6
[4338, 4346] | 10.4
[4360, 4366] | 12.7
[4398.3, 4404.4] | 12.4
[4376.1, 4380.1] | 12.1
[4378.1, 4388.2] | 11.8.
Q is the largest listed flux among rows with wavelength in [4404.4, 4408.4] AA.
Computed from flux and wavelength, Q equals 12.3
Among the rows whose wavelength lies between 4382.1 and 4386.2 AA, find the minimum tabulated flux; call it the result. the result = 10.5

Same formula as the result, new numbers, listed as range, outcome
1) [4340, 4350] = 10.3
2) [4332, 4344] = 10.1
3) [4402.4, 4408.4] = 12.1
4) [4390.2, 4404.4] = 11.1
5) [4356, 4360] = 12.4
